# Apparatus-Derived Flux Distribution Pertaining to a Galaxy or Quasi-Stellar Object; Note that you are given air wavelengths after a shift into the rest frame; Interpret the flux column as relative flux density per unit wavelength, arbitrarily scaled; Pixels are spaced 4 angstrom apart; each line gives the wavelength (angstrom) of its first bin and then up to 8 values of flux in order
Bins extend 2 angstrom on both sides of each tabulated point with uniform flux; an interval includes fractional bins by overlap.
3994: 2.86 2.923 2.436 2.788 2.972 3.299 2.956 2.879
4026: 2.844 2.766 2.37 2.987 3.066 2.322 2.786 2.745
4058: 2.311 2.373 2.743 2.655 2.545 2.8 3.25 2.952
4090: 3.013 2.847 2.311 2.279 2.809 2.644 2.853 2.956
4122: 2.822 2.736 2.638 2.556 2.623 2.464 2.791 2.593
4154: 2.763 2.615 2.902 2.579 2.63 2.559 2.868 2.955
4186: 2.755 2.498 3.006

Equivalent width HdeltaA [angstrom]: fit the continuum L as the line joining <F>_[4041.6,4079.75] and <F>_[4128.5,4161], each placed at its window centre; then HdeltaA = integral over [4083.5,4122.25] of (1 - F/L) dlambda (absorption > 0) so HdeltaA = -1.8 angstrom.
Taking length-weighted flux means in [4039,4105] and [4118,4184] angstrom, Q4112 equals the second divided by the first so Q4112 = 1.00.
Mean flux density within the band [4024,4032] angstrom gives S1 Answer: 2.8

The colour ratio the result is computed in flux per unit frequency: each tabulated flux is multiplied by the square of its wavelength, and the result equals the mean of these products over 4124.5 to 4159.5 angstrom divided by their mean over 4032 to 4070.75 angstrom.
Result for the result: 1.05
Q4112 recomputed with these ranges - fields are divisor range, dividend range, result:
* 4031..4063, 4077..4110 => 1.05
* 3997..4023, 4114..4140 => 0.94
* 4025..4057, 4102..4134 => 1.01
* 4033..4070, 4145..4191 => 1.03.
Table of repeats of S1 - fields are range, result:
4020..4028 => 2.86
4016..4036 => 2.76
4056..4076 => 2.53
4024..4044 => 2.81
